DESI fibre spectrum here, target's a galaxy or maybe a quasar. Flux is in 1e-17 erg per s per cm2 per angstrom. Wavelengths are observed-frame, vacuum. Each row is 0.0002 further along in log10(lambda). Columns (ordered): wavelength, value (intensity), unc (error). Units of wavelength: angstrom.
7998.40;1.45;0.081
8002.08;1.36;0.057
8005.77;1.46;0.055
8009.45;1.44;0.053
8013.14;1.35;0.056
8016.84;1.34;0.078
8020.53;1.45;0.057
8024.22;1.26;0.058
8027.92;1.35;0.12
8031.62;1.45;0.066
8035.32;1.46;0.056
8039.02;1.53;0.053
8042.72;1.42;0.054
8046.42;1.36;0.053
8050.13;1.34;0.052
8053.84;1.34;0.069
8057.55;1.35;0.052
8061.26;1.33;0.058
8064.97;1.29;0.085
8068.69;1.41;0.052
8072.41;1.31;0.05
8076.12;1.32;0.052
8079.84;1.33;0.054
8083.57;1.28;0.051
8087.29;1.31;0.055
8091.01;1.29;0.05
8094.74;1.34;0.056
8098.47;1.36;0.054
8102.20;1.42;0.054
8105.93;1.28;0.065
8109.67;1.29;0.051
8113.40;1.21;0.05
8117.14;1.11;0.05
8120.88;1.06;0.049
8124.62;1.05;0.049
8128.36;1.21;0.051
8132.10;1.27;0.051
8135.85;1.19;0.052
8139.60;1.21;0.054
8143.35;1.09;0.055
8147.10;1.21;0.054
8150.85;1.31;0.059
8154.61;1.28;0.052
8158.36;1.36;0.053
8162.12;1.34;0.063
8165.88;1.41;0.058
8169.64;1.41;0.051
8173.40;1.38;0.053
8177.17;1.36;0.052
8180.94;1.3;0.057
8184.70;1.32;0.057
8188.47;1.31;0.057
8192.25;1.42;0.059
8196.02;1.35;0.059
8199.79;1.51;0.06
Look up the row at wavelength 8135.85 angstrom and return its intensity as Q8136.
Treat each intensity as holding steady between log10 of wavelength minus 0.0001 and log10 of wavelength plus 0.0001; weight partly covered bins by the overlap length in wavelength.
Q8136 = 1.19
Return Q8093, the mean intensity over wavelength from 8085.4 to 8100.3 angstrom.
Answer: 1.33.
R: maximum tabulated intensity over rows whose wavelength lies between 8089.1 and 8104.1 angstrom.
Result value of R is 1.42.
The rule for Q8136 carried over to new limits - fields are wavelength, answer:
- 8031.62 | 1.45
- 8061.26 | 1.33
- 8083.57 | 1.28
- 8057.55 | 1.35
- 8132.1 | 1.27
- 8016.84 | 1.34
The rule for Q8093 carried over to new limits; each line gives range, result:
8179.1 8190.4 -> 1.31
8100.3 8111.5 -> 1.33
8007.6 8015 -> 1.39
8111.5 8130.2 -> 1.13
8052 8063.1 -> 1.34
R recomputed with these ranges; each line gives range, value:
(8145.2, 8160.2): 1.36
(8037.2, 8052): 1.53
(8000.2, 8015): 1.46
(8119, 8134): 1.27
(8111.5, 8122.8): 1.21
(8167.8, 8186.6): 1.41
